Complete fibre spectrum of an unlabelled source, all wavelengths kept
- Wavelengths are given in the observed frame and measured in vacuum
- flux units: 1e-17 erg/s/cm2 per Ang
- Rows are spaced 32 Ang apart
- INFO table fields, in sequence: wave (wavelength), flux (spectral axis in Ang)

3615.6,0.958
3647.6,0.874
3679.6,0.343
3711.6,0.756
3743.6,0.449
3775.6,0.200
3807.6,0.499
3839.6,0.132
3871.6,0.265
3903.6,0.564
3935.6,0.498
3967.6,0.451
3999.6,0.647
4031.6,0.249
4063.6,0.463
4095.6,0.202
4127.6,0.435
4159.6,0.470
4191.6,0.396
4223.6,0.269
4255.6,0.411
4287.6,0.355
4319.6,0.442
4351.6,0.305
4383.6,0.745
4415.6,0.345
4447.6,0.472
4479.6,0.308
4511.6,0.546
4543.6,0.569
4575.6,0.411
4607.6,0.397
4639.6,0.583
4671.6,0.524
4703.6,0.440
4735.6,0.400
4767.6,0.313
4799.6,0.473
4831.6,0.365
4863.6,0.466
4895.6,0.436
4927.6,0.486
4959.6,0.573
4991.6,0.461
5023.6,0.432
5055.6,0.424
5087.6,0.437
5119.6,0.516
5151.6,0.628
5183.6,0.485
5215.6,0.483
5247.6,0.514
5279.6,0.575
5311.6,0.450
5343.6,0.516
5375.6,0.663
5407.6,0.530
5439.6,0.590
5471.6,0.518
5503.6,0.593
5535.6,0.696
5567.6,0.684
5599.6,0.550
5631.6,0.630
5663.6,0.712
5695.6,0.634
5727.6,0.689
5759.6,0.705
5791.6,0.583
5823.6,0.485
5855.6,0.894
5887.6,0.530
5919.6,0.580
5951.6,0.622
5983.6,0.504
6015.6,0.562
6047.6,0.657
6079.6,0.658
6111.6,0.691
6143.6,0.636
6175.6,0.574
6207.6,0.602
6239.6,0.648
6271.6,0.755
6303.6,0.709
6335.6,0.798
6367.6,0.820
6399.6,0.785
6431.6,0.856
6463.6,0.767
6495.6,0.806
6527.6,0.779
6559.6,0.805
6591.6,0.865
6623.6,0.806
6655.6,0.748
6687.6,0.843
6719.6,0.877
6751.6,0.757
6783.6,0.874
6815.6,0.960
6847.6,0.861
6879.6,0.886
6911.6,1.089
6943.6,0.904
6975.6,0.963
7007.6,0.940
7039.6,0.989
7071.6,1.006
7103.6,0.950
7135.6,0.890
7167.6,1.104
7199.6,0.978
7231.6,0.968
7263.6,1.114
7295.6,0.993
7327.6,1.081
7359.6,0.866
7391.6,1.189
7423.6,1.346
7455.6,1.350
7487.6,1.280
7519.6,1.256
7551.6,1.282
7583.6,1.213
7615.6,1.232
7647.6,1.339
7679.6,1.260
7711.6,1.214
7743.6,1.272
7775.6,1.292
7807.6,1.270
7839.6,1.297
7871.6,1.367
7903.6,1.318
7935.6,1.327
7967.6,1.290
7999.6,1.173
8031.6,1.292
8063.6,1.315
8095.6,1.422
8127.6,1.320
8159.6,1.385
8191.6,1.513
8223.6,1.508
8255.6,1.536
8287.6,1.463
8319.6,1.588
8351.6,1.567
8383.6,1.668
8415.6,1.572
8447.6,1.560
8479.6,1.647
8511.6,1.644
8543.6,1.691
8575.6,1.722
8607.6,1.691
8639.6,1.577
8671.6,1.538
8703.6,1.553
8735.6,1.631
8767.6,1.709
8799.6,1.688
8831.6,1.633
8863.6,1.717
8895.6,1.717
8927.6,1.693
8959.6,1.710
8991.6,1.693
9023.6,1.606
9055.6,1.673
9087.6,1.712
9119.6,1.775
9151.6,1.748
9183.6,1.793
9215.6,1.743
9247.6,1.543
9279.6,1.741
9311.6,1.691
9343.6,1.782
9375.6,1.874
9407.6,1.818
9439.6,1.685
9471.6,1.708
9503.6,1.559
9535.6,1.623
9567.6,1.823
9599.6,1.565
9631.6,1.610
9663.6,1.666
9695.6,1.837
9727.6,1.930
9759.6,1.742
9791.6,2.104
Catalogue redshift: 0.86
